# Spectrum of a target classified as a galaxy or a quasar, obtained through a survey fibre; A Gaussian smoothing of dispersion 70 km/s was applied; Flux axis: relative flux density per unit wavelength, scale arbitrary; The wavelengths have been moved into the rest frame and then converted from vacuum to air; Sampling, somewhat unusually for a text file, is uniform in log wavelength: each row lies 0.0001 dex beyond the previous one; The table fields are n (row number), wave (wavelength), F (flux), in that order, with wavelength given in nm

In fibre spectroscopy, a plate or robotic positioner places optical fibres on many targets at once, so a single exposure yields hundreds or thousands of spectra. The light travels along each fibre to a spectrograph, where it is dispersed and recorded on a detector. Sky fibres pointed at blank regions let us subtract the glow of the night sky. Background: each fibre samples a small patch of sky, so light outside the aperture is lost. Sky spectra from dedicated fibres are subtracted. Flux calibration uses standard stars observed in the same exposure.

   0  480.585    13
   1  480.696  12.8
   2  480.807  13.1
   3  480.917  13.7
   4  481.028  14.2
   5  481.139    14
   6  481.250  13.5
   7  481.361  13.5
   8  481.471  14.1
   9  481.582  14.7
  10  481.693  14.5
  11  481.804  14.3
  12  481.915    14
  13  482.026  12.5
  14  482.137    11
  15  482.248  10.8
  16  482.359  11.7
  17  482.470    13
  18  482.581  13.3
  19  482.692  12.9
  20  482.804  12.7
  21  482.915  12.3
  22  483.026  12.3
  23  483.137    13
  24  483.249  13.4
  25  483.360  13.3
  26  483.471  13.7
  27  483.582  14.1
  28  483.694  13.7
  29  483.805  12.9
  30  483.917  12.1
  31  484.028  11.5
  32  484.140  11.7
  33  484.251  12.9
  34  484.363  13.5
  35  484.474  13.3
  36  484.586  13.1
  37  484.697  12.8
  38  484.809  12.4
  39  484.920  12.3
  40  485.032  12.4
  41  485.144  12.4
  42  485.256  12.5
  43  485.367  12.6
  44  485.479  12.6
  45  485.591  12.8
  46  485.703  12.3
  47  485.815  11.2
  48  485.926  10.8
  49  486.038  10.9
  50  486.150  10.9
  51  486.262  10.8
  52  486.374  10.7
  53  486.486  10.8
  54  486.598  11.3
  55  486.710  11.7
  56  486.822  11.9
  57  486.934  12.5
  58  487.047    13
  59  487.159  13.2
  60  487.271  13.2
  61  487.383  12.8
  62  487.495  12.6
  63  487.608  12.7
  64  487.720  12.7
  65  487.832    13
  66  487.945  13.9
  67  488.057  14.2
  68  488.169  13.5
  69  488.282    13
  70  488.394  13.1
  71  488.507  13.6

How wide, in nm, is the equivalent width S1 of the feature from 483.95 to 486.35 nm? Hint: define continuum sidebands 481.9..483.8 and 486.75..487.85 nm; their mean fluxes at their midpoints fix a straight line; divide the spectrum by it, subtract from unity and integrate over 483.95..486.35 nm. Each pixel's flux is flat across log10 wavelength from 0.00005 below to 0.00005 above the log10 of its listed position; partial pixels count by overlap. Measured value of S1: 0.114 nm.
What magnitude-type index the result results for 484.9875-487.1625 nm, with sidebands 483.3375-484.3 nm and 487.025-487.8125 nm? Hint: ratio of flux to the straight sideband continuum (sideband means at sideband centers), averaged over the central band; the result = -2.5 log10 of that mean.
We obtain 0.09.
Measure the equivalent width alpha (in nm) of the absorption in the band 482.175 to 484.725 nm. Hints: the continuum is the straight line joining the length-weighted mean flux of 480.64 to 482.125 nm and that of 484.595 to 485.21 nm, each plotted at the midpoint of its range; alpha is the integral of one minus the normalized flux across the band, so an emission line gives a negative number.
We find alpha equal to 0.04 nm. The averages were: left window 13.7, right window 12.5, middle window 12.8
